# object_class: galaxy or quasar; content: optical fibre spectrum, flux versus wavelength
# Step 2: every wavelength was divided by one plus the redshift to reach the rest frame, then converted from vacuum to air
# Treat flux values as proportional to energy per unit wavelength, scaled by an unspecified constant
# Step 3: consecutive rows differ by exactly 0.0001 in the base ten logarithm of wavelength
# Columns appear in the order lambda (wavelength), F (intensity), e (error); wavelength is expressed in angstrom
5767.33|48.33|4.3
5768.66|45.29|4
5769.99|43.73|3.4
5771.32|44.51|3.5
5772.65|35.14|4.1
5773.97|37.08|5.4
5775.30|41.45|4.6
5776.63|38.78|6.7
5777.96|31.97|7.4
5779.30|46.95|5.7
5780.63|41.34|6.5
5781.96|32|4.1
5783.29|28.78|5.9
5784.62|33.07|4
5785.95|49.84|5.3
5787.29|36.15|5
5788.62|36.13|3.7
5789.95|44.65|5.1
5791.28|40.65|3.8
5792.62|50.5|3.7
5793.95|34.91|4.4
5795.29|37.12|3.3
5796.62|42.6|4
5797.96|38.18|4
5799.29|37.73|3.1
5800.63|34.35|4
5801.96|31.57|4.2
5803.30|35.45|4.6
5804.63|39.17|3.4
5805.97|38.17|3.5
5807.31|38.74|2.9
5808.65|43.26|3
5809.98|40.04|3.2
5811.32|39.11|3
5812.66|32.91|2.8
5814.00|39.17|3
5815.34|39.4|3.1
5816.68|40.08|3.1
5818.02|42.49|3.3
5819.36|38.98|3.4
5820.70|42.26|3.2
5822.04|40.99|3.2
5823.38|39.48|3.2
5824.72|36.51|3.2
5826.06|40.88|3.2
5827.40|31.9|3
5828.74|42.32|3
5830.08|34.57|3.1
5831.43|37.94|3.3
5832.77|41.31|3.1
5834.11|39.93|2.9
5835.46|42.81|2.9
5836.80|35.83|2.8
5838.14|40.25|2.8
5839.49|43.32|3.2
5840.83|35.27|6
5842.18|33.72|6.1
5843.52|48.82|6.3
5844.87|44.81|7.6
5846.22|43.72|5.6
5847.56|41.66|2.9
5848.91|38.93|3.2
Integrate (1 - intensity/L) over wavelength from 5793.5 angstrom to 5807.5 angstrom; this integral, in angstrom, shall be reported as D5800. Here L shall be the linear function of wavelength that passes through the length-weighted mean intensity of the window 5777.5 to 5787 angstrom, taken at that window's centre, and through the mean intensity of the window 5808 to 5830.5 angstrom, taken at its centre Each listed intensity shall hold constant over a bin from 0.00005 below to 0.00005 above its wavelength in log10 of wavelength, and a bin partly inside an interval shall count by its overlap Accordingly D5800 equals 0.5 angstrom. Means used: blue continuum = 37.7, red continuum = 39.1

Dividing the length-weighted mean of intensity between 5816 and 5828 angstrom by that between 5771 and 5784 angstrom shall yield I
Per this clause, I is 1.0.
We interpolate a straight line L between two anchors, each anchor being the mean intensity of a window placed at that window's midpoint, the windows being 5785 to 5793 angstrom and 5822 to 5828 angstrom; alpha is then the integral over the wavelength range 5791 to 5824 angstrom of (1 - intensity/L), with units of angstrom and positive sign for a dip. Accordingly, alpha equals 0.71 angstrom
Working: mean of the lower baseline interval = 42.3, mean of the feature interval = 39.1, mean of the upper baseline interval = 37.7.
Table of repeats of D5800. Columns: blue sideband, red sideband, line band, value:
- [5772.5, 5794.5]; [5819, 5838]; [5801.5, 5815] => 0.37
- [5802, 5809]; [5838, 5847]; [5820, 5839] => 0.55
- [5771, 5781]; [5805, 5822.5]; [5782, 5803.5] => 0.77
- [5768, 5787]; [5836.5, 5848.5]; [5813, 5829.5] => 0.40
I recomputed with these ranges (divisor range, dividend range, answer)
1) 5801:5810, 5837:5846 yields 1.08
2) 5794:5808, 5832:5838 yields 1.08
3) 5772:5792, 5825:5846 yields 1.03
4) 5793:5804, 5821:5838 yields 1.05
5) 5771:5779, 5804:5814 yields 1.01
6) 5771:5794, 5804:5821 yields 1.01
